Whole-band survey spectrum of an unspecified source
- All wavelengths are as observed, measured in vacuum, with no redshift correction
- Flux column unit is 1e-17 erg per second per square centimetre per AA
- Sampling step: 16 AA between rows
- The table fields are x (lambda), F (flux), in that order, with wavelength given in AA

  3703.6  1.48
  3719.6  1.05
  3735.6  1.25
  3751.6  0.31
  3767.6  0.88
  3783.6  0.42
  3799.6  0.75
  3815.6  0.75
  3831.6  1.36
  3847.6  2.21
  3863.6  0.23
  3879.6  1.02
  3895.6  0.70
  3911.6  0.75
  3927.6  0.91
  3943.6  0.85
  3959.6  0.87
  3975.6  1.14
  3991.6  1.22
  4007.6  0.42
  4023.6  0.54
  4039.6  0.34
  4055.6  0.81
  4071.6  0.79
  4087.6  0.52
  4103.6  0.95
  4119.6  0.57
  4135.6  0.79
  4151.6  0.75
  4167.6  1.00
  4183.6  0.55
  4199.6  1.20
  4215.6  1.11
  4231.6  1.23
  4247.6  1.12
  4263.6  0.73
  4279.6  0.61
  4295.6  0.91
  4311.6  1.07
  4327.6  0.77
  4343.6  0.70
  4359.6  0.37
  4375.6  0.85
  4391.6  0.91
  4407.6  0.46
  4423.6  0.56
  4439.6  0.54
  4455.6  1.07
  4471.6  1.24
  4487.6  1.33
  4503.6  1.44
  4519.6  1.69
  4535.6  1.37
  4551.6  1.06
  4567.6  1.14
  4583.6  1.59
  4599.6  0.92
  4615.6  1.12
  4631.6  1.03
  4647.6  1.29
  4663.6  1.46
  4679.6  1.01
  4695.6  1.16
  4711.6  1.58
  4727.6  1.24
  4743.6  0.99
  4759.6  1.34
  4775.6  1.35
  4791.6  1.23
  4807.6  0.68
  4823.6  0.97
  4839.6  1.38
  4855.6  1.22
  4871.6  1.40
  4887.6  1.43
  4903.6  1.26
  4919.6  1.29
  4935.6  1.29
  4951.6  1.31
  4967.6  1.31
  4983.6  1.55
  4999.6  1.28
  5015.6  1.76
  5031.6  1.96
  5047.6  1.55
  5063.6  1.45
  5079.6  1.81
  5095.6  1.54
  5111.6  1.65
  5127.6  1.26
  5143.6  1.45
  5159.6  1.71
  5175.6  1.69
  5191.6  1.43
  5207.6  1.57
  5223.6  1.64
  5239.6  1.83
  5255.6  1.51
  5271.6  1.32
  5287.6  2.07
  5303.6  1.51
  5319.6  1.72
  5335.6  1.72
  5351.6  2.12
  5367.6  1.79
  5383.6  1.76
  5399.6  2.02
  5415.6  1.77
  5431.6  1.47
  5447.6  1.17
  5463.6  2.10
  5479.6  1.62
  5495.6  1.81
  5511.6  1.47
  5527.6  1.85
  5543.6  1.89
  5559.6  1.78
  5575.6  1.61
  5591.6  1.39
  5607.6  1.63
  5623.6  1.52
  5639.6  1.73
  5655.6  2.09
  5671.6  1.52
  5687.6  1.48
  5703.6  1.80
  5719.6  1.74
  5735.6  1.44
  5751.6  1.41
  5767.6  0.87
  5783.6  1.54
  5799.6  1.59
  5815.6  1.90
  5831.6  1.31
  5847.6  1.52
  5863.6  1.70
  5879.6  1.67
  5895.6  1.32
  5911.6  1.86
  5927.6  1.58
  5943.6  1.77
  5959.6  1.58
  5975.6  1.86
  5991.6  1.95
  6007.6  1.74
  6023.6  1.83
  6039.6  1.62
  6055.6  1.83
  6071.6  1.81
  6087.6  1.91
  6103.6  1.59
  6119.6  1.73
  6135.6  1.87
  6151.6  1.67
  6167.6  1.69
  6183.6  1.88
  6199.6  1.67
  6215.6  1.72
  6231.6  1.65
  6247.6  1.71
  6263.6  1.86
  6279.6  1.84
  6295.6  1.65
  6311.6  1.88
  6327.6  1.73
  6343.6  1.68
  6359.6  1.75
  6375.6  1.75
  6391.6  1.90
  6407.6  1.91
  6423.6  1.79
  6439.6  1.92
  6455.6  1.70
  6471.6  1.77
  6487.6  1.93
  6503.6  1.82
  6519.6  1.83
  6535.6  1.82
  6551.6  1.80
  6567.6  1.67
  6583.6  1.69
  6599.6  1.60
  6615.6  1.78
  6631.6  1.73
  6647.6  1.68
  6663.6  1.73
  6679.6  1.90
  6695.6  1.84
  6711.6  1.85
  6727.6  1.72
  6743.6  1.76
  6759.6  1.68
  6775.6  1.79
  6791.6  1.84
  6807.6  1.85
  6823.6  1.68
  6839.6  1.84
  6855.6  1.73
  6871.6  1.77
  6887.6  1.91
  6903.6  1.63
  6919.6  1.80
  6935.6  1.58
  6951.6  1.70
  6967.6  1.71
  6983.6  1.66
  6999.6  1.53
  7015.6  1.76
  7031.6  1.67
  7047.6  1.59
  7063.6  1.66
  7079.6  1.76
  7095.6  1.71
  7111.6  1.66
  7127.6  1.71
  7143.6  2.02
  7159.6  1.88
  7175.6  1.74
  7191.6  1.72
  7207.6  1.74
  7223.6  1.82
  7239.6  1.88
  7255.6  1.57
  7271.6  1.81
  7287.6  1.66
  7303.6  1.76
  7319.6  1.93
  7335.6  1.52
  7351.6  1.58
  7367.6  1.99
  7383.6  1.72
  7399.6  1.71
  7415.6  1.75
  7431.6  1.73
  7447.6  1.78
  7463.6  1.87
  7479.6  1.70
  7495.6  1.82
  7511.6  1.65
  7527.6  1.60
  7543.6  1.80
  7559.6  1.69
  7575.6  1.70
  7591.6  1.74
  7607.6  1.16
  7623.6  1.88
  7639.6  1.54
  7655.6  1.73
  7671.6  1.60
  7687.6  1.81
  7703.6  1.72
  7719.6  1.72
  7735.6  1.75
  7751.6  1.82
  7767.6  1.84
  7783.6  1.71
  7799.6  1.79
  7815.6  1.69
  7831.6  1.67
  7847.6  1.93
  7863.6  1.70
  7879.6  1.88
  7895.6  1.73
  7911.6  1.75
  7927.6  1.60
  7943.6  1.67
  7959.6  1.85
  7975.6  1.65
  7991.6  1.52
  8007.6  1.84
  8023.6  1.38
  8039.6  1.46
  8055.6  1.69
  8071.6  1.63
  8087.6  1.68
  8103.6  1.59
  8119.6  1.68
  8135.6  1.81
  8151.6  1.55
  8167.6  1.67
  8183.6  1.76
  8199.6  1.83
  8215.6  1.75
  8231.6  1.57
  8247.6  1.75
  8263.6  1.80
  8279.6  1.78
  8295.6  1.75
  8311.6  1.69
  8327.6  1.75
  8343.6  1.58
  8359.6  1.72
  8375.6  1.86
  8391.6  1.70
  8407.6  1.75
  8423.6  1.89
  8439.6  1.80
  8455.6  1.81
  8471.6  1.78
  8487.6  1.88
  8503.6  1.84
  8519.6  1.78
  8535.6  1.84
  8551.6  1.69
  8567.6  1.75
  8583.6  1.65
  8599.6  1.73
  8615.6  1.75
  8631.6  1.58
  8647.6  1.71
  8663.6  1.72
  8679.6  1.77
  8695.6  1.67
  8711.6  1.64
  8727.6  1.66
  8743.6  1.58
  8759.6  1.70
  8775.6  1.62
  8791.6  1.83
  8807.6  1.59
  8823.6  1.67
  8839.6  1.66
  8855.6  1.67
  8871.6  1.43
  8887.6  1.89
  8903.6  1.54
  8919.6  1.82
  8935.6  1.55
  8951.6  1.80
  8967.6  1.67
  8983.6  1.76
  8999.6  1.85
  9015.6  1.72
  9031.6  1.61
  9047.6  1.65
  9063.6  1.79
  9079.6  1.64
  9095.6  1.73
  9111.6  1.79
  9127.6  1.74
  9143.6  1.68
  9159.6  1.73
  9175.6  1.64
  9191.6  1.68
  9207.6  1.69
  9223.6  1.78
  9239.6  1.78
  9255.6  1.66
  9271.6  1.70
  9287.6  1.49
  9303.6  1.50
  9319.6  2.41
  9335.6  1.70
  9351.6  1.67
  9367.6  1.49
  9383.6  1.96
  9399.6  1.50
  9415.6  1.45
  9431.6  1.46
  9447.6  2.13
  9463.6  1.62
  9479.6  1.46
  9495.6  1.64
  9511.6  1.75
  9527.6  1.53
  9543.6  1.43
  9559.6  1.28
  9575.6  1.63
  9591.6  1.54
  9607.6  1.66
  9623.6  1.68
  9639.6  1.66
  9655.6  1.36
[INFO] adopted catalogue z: 0.119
